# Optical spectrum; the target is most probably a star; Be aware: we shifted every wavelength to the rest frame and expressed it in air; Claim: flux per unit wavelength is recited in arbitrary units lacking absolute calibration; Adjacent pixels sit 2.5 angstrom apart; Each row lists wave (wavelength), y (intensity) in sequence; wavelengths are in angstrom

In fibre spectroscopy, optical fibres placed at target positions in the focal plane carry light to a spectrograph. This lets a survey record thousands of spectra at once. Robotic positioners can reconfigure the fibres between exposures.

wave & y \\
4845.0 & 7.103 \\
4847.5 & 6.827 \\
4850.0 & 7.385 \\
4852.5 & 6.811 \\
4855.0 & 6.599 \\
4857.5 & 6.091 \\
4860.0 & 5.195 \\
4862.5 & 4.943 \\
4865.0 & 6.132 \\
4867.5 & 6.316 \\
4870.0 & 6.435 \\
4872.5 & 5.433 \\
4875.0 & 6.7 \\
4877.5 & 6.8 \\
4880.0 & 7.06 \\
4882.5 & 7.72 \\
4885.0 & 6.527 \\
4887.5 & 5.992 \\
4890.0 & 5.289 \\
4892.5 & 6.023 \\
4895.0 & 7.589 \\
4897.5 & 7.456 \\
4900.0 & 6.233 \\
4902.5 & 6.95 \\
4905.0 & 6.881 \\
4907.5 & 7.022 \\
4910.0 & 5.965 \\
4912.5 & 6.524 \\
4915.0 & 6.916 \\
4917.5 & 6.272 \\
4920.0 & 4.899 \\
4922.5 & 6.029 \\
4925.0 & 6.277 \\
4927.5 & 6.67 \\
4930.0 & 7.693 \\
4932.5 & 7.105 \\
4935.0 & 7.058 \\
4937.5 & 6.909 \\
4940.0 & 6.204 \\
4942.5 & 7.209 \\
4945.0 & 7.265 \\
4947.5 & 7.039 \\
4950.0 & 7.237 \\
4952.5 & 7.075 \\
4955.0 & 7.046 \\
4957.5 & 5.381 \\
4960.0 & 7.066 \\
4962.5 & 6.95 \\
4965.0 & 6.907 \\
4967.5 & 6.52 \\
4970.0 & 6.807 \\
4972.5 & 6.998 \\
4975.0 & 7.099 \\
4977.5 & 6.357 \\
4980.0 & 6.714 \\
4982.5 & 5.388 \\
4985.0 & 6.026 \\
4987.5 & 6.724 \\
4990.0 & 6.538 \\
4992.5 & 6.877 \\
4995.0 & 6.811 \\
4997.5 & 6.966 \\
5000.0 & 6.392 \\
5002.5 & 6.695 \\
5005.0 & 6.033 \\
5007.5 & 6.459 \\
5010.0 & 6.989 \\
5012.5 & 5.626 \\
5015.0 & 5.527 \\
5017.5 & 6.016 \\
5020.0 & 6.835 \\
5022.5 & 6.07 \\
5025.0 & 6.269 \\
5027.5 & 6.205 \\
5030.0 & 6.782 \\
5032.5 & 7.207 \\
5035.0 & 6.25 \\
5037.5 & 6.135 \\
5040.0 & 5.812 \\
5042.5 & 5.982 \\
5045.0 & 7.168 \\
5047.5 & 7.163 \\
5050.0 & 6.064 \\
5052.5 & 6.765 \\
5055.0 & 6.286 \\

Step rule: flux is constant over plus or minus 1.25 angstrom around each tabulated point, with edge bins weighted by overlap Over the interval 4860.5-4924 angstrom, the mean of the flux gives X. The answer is 6.39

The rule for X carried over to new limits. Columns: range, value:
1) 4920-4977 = 6.79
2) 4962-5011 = 6.61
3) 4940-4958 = 6.91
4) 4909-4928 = 6.18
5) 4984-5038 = 6.43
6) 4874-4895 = 6.58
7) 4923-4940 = 6.86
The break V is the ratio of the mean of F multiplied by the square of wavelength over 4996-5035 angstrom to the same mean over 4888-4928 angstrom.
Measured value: 1.04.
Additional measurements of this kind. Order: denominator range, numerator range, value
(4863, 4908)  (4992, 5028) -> 1.02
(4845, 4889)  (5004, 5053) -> 1.06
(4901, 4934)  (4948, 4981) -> 1.06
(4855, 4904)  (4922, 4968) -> 1.10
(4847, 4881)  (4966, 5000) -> 1.10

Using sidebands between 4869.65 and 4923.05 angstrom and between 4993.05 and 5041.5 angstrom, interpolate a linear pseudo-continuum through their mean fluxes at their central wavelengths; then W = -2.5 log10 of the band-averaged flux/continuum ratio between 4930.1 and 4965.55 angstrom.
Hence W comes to -0.08 mag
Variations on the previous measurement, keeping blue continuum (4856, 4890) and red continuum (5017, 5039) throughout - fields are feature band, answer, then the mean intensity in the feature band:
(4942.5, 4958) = -0.10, 6.94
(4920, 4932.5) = -0.04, 6.53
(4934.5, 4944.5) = -0.09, 6.86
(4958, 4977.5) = -0.08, 6.81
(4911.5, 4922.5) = 0.03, 6.13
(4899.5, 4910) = -0.08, 6.71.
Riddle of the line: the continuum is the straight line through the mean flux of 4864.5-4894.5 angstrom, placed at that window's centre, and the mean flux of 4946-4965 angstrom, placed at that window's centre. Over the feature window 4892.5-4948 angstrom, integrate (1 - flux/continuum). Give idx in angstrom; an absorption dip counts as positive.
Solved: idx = -0.6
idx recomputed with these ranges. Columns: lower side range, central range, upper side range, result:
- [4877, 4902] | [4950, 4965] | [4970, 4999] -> -0.33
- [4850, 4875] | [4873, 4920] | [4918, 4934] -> -2.33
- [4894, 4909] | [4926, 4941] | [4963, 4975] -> -0.03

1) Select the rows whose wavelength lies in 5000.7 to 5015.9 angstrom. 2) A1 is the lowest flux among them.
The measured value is 5.527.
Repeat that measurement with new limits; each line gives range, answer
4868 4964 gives 4.899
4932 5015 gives 5.381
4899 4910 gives 5.965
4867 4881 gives 5.433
